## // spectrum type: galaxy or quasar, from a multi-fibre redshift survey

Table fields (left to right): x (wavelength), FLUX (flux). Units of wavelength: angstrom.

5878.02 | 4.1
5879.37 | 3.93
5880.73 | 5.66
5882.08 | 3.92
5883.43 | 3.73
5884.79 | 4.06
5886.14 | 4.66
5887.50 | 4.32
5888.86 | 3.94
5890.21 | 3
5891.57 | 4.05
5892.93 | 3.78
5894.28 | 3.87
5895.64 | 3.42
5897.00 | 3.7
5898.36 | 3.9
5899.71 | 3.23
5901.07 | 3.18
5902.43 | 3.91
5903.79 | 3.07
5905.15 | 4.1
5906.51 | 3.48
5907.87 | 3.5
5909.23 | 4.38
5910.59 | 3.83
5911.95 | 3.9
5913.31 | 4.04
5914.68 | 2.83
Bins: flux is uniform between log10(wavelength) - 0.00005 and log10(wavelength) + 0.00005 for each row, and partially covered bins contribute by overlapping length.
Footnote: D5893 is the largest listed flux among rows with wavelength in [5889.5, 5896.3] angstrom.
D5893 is 4.05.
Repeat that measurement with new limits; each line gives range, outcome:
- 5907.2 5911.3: 4.38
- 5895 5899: 3.9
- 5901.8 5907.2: 4.1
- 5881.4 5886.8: 4.66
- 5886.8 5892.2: 4.32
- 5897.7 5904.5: 3.91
